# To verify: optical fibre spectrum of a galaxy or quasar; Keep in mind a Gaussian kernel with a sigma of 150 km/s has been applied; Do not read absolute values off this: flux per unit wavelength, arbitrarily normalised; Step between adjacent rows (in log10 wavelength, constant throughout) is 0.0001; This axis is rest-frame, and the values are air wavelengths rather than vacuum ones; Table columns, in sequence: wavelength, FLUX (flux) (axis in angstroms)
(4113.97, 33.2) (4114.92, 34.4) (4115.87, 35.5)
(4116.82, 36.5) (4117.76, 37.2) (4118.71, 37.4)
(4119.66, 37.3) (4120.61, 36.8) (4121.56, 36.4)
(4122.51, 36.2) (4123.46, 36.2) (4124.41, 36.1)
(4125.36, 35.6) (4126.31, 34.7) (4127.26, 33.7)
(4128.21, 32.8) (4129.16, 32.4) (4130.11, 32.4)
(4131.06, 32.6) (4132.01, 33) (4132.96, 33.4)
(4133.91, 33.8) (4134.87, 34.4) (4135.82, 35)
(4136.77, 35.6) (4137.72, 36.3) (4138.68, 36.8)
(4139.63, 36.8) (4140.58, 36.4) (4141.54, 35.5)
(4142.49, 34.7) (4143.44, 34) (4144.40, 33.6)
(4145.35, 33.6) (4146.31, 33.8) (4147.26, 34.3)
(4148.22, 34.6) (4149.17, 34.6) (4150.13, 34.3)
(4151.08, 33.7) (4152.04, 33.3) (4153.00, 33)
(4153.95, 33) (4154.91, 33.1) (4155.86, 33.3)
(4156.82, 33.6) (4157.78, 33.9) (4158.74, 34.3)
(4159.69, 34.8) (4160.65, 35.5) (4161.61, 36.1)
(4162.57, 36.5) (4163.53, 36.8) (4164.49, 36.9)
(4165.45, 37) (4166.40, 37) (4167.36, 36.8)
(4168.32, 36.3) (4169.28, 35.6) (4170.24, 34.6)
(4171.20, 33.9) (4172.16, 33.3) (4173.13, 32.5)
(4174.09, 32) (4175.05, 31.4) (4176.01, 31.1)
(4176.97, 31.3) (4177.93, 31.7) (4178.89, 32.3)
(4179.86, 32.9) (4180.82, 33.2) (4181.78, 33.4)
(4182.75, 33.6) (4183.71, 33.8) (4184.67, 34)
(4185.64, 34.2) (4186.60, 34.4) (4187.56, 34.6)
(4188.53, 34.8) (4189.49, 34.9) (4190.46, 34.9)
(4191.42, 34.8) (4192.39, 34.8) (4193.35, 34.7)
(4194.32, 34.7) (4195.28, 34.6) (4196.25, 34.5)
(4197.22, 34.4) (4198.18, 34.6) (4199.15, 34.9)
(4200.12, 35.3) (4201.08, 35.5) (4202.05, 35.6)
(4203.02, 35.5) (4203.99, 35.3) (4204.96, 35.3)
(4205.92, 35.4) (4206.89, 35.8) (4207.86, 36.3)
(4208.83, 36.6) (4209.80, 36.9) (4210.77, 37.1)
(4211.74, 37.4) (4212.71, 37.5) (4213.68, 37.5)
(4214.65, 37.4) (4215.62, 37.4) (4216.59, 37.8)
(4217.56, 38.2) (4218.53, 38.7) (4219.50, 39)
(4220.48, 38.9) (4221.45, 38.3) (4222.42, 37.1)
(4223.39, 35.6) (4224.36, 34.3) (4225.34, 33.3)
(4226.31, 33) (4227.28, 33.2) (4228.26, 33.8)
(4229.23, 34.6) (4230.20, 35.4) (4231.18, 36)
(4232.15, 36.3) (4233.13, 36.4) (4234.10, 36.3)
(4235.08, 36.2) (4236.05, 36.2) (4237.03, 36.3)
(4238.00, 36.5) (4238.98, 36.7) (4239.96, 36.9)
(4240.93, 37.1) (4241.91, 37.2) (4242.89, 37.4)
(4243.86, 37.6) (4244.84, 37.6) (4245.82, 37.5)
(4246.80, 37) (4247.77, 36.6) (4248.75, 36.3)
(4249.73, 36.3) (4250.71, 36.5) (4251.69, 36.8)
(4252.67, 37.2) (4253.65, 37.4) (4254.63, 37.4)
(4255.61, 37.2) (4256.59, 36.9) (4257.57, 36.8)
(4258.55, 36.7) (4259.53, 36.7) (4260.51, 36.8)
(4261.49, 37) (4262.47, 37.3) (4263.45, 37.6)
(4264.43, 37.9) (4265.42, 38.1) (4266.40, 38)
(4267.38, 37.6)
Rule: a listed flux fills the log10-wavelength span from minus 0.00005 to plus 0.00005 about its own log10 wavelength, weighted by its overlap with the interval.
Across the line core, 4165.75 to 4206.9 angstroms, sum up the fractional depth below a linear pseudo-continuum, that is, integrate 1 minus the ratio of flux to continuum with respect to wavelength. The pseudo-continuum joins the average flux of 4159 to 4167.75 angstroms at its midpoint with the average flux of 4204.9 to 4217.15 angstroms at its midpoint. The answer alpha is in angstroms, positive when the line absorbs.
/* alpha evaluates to 2.62 angstroms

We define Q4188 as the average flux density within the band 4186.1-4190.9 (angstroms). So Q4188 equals 34.7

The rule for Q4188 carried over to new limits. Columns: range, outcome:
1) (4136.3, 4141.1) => 36.3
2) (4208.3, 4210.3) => 36.7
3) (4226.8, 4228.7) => 33.4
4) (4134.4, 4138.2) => 35.4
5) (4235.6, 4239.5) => 36.4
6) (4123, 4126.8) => 35.6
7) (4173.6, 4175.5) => 31.7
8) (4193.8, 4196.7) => 34.6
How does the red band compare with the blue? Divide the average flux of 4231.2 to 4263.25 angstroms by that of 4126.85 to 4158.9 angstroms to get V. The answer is 1.1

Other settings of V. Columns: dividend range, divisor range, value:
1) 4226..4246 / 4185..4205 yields 1.04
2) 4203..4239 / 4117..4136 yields 1.04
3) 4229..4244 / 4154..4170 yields 1.03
